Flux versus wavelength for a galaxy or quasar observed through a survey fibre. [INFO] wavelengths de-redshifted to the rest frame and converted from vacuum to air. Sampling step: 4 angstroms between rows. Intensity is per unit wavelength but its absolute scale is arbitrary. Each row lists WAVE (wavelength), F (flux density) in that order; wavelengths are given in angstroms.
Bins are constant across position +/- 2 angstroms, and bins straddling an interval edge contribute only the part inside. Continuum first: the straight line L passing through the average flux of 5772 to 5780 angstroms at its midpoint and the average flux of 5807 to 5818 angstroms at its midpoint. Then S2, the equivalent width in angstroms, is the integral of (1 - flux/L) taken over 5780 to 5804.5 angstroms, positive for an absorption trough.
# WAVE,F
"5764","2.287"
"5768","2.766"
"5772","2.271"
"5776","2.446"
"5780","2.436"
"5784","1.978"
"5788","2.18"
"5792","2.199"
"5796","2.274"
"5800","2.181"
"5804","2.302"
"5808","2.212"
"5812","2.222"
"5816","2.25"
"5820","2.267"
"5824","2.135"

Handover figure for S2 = 1.3 angstroms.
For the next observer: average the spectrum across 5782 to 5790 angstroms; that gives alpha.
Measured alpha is 2.08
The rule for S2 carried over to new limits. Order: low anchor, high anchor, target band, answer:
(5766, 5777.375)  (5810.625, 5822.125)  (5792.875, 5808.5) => 0.6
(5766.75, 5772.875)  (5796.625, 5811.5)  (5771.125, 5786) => 1.1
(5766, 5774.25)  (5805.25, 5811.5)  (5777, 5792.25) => 1.2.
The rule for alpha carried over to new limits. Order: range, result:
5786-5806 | 2.23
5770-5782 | 2.38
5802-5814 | 2.25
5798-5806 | 2.24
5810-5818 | 2.24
